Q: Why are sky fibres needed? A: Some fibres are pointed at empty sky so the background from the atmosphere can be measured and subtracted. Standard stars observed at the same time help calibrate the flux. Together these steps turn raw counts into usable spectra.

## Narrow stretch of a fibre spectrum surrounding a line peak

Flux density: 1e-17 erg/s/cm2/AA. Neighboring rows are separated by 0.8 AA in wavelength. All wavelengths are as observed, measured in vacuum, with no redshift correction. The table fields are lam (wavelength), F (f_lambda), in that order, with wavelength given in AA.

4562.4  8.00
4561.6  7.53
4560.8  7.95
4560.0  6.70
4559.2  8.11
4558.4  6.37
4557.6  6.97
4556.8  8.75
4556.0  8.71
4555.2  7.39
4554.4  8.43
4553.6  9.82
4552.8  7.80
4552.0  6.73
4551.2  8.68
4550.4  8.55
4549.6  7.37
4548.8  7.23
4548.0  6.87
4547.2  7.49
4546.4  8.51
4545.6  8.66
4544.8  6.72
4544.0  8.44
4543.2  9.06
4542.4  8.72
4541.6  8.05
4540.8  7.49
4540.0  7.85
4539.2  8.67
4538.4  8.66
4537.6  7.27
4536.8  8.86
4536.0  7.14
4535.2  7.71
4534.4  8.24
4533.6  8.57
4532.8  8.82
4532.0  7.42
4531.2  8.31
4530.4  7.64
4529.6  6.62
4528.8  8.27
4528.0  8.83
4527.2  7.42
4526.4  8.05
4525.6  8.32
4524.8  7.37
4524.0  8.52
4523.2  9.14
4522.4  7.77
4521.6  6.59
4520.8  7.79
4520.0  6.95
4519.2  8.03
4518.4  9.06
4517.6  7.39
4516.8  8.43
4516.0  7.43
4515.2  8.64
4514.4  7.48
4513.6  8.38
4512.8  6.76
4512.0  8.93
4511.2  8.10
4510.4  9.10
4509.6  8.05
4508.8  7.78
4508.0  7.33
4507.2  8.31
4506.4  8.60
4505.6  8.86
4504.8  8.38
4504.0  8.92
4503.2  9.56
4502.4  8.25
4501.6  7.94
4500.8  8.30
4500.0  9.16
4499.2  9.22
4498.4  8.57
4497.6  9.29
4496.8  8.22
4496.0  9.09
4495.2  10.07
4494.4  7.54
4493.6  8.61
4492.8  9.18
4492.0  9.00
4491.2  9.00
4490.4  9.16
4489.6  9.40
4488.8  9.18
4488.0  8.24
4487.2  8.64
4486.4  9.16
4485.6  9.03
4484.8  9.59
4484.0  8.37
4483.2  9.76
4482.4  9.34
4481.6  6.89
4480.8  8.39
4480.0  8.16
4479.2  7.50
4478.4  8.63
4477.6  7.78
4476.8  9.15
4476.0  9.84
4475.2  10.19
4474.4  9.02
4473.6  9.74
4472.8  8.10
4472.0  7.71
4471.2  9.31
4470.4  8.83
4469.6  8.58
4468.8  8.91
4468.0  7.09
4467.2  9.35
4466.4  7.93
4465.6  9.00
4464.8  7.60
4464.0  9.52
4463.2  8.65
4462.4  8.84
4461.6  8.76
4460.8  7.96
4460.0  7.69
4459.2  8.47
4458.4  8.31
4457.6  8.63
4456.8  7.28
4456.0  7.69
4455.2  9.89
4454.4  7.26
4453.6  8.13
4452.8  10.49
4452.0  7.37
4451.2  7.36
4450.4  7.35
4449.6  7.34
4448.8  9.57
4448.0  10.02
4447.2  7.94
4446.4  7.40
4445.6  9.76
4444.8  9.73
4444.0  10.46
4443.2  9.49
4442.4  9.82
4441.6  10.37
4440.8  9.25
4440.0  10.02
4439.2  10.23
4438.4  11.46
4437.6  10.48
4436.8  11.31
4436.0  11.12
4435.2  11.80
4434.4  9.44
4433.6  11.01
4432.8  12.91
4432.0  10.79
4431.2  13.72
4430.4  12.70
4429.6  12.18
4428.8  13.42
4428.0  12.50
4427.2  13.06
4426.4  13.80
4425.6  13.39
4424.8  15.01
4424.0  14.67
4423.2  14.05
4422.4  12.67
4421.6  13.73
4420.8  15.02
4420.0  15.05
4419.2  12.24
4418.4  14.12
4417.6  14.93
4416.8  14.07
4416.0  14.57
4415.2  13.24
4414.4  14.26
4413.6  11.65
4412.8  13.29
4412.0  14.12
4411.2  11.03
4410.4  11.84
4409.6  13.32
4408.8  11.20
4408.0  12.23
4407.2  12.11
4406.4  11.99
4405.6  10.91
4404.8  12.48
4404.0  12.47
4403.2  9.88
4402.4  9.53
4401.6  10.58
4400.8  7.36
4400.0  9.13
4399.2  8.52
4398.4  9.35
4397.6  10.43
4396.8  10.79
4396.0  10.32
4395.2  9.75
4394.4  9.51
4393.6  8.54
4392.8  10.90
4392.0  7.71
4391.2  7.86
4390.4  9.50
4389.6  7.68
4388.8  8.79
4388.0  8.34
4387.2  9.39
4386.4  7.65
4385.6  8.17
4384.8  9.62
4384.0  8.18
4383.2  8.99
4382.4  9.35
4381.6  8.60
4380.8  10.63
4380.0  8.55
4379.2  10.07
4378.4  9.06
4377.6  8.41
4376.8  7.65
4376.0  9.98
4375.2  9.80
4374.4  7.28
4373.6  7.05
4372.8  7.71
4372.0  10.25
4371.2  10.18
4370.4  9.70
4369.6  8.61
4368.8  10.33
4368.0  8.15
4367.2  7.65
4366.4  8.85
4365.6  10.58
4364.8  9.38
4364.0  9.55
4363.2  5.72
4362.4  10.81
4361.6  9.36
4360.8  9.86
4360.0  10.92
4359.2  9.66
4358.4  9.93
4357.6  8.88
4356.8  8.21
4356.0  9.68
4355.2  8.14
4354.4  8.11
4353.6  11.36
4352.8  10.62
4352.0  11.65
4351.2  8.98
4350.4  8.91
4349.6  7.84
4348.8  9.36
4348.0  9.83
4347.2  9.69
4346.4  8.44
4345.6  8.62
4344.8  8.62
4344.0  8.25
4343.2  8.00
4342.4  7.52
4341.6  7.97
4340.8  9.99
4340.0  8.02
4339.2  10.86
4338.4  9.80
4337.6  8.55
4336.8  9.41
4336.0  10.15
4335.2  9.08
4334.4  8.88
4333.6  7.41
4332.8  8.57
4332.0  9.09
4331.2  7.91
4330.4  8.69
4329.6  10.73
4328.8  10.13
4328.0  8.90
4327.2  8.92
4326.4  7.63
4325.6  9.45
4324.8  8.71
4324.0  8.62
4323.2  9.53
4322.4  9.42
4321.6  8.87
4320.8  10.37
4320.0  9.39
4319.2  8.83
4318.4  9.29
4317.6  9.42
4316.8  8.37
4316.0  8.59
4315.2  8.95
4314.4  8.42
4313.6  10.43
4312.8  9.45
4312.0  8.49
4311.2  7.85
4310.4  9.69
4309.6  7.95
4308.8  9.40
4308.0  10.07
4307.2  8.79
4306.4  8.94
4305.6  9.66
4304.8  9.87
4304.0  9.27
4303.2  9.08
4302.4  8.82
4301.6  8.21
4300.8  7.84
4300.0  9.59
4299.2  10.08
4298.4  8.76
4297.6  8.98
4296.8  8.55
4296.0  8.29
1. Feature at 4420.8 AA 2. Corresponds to Mg II 2798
